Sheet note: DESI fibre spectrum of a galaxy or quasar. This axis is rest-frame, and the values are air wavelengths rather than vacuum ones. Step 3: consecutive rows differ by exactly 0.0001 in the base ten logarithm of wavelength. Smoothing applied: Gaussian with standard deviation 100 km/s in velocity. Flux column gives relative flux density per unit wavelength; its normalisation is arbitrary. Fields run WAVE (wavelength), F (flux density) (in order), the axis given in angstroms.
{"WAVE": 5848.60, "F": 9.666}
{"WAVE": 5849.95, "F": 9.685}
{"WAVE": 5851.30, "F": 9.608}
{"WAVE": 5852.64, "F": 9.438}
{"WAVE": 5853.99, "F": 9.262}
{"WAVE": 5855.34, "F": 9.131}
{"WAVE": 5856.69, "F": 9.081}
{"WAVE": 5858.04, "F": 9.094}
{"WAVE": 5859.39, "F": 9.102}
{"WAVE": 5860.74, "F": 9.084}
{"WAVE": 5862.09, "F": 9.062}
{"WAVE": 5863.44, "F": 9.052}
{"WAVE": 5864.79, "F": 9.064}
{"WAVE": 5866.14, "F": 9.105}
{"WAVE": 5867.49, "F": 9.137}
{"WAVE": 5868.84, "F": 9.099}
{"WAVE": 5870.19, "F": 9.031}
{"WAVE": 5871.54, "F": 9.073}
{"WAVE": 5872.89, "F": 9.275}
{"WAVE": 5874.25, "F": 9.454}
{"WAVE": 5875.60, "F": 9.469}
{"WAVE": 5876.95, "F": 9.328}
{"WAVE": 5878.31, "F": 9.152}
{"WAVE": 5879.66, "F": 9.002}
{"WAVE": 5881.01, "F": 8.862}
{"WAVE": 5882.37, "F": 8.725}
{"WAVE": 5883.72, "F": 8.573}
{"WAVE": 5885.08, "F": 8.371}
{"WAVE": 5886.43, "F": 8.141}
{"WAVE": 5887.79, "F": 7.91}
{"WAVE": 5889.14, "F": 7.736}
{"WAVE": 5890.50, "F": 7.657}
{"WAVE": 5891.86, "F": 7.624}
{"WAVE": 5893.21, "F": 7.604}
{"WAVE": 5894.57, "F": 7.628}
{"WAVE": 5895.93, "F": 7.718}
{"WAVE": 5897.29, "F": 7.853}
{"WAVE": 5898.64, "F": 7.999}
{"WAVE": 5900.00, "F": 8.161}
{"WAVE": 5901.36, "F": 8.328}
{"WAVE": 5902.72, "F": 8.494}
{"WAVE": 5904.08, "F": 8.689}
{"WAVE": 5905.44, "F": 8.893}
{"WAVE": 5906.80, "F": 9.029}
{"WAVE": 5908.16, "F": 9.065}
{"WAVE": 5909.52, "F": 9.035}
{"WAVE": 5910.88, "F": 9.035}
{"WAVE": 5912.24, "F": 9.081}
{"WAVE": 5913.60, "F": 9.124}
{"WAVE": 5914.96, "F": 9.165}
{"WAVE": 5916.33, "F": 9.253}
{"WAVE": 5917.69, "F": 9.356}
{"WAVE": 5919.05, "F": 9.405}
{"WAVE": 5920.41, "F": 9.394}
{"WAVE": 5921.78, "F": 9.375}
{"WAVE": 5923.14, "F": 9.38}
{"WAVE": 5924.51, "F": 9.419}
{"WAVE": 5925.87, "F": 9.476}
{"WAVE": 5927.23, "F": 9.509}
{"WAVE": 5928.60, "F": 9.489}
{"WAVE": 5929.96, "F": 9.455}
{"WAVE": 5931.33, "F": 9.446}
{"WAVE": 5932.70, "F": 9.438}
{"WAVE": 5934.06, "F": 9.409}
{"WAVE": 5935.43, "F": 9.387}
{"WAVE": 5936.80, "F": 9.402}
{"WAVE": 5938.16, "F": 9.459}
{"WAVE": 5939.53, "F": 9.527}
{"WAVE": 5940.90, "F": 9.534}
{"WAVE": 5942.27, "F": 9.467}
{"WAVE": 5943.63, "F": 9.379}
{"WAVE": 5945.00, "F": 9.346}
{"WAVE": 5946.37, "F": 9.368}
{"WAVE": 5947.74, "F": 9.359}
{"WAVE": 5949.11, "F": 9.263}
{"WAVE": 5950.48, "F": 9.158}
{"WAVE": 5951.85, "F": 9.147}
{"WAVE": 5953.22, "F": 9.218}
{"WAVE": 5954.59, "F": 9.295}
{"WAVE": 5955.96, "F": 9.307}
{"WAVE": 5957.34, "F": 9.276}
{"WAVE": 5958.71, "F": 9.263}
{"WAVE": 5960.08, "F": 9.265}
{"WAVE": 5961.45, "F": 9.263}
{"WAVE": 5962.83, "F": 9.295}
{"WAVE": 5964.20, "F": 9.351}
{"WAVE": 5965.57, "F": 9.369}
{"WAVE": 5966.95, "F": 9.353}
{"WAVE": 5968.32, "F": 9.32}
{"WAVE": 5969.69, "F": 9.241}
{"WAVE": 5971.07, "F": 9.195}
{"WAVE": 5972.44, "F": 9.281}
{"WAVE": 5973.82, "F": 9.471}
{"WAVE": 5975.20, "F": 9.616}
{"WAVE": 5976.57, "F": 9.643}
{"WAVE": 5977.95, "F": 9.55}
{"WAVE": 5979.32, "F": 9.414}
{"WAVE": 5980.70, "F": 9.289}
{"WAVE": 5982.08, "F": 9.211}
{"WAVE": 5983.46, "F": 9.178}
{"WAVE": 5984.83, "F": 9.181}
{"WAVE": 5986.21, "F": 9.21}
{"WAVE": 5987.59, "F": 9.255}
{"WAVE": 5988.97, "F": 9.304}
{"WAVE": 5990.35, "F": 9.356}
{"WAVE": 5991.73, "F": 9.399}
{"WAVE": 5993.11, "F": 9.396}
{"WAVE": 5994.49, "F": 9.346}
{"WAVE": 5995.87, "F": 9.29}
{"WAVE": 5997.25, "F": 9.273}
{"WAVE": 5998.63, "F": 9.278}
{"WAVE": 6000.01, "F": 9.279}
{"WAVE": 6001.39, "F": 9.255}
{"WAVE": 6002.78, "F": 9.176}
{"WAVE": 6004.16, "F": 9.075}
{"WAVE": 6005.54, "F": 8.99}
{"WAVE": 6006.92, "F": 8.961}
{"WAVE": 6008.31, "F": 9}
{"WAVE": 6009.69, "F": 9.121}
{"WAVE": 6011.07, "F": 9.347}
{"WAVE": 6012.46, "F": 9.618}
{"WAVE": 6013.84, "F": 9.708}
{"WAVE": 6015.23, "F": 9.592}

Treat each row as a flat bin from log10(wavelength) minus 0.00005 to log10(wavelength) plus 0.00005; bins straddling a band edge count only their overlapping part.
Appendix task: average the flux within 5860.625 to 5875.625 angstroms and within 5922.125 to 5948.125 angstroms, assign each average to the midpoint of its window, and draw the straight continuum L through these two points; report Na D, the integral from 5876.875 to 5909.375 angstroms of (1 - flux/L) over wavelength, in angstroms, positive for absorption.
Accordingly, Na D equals 3.2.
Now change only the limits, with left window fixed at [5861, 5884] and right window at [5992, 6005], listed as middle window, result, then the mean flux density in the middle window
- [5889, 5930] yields 1.7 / 8.76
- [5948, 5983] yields -0.4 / 9.32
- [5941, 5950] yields -0.2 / 9.37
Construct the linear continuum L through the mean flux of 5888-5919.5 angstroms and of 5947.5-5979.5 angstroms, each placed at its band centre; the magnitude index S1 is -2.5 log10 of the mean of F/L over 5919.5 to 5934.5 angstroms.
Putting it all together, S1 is -0.07 mag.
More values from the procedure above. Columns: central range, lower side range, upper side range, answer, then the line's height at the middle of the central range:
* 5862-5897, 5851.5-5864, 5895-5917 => 0.04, 8.94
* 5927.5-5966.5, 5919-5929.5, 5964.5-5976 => 0.01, 9.4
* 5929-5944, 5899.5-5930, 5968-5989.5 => -0.03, 9.19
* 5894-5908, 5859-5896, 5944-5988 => 0.07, 8.86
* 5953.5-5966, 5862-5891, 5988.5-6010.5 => -0.02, 9.1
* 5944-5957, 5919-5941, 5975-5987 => 0.02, 9.41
